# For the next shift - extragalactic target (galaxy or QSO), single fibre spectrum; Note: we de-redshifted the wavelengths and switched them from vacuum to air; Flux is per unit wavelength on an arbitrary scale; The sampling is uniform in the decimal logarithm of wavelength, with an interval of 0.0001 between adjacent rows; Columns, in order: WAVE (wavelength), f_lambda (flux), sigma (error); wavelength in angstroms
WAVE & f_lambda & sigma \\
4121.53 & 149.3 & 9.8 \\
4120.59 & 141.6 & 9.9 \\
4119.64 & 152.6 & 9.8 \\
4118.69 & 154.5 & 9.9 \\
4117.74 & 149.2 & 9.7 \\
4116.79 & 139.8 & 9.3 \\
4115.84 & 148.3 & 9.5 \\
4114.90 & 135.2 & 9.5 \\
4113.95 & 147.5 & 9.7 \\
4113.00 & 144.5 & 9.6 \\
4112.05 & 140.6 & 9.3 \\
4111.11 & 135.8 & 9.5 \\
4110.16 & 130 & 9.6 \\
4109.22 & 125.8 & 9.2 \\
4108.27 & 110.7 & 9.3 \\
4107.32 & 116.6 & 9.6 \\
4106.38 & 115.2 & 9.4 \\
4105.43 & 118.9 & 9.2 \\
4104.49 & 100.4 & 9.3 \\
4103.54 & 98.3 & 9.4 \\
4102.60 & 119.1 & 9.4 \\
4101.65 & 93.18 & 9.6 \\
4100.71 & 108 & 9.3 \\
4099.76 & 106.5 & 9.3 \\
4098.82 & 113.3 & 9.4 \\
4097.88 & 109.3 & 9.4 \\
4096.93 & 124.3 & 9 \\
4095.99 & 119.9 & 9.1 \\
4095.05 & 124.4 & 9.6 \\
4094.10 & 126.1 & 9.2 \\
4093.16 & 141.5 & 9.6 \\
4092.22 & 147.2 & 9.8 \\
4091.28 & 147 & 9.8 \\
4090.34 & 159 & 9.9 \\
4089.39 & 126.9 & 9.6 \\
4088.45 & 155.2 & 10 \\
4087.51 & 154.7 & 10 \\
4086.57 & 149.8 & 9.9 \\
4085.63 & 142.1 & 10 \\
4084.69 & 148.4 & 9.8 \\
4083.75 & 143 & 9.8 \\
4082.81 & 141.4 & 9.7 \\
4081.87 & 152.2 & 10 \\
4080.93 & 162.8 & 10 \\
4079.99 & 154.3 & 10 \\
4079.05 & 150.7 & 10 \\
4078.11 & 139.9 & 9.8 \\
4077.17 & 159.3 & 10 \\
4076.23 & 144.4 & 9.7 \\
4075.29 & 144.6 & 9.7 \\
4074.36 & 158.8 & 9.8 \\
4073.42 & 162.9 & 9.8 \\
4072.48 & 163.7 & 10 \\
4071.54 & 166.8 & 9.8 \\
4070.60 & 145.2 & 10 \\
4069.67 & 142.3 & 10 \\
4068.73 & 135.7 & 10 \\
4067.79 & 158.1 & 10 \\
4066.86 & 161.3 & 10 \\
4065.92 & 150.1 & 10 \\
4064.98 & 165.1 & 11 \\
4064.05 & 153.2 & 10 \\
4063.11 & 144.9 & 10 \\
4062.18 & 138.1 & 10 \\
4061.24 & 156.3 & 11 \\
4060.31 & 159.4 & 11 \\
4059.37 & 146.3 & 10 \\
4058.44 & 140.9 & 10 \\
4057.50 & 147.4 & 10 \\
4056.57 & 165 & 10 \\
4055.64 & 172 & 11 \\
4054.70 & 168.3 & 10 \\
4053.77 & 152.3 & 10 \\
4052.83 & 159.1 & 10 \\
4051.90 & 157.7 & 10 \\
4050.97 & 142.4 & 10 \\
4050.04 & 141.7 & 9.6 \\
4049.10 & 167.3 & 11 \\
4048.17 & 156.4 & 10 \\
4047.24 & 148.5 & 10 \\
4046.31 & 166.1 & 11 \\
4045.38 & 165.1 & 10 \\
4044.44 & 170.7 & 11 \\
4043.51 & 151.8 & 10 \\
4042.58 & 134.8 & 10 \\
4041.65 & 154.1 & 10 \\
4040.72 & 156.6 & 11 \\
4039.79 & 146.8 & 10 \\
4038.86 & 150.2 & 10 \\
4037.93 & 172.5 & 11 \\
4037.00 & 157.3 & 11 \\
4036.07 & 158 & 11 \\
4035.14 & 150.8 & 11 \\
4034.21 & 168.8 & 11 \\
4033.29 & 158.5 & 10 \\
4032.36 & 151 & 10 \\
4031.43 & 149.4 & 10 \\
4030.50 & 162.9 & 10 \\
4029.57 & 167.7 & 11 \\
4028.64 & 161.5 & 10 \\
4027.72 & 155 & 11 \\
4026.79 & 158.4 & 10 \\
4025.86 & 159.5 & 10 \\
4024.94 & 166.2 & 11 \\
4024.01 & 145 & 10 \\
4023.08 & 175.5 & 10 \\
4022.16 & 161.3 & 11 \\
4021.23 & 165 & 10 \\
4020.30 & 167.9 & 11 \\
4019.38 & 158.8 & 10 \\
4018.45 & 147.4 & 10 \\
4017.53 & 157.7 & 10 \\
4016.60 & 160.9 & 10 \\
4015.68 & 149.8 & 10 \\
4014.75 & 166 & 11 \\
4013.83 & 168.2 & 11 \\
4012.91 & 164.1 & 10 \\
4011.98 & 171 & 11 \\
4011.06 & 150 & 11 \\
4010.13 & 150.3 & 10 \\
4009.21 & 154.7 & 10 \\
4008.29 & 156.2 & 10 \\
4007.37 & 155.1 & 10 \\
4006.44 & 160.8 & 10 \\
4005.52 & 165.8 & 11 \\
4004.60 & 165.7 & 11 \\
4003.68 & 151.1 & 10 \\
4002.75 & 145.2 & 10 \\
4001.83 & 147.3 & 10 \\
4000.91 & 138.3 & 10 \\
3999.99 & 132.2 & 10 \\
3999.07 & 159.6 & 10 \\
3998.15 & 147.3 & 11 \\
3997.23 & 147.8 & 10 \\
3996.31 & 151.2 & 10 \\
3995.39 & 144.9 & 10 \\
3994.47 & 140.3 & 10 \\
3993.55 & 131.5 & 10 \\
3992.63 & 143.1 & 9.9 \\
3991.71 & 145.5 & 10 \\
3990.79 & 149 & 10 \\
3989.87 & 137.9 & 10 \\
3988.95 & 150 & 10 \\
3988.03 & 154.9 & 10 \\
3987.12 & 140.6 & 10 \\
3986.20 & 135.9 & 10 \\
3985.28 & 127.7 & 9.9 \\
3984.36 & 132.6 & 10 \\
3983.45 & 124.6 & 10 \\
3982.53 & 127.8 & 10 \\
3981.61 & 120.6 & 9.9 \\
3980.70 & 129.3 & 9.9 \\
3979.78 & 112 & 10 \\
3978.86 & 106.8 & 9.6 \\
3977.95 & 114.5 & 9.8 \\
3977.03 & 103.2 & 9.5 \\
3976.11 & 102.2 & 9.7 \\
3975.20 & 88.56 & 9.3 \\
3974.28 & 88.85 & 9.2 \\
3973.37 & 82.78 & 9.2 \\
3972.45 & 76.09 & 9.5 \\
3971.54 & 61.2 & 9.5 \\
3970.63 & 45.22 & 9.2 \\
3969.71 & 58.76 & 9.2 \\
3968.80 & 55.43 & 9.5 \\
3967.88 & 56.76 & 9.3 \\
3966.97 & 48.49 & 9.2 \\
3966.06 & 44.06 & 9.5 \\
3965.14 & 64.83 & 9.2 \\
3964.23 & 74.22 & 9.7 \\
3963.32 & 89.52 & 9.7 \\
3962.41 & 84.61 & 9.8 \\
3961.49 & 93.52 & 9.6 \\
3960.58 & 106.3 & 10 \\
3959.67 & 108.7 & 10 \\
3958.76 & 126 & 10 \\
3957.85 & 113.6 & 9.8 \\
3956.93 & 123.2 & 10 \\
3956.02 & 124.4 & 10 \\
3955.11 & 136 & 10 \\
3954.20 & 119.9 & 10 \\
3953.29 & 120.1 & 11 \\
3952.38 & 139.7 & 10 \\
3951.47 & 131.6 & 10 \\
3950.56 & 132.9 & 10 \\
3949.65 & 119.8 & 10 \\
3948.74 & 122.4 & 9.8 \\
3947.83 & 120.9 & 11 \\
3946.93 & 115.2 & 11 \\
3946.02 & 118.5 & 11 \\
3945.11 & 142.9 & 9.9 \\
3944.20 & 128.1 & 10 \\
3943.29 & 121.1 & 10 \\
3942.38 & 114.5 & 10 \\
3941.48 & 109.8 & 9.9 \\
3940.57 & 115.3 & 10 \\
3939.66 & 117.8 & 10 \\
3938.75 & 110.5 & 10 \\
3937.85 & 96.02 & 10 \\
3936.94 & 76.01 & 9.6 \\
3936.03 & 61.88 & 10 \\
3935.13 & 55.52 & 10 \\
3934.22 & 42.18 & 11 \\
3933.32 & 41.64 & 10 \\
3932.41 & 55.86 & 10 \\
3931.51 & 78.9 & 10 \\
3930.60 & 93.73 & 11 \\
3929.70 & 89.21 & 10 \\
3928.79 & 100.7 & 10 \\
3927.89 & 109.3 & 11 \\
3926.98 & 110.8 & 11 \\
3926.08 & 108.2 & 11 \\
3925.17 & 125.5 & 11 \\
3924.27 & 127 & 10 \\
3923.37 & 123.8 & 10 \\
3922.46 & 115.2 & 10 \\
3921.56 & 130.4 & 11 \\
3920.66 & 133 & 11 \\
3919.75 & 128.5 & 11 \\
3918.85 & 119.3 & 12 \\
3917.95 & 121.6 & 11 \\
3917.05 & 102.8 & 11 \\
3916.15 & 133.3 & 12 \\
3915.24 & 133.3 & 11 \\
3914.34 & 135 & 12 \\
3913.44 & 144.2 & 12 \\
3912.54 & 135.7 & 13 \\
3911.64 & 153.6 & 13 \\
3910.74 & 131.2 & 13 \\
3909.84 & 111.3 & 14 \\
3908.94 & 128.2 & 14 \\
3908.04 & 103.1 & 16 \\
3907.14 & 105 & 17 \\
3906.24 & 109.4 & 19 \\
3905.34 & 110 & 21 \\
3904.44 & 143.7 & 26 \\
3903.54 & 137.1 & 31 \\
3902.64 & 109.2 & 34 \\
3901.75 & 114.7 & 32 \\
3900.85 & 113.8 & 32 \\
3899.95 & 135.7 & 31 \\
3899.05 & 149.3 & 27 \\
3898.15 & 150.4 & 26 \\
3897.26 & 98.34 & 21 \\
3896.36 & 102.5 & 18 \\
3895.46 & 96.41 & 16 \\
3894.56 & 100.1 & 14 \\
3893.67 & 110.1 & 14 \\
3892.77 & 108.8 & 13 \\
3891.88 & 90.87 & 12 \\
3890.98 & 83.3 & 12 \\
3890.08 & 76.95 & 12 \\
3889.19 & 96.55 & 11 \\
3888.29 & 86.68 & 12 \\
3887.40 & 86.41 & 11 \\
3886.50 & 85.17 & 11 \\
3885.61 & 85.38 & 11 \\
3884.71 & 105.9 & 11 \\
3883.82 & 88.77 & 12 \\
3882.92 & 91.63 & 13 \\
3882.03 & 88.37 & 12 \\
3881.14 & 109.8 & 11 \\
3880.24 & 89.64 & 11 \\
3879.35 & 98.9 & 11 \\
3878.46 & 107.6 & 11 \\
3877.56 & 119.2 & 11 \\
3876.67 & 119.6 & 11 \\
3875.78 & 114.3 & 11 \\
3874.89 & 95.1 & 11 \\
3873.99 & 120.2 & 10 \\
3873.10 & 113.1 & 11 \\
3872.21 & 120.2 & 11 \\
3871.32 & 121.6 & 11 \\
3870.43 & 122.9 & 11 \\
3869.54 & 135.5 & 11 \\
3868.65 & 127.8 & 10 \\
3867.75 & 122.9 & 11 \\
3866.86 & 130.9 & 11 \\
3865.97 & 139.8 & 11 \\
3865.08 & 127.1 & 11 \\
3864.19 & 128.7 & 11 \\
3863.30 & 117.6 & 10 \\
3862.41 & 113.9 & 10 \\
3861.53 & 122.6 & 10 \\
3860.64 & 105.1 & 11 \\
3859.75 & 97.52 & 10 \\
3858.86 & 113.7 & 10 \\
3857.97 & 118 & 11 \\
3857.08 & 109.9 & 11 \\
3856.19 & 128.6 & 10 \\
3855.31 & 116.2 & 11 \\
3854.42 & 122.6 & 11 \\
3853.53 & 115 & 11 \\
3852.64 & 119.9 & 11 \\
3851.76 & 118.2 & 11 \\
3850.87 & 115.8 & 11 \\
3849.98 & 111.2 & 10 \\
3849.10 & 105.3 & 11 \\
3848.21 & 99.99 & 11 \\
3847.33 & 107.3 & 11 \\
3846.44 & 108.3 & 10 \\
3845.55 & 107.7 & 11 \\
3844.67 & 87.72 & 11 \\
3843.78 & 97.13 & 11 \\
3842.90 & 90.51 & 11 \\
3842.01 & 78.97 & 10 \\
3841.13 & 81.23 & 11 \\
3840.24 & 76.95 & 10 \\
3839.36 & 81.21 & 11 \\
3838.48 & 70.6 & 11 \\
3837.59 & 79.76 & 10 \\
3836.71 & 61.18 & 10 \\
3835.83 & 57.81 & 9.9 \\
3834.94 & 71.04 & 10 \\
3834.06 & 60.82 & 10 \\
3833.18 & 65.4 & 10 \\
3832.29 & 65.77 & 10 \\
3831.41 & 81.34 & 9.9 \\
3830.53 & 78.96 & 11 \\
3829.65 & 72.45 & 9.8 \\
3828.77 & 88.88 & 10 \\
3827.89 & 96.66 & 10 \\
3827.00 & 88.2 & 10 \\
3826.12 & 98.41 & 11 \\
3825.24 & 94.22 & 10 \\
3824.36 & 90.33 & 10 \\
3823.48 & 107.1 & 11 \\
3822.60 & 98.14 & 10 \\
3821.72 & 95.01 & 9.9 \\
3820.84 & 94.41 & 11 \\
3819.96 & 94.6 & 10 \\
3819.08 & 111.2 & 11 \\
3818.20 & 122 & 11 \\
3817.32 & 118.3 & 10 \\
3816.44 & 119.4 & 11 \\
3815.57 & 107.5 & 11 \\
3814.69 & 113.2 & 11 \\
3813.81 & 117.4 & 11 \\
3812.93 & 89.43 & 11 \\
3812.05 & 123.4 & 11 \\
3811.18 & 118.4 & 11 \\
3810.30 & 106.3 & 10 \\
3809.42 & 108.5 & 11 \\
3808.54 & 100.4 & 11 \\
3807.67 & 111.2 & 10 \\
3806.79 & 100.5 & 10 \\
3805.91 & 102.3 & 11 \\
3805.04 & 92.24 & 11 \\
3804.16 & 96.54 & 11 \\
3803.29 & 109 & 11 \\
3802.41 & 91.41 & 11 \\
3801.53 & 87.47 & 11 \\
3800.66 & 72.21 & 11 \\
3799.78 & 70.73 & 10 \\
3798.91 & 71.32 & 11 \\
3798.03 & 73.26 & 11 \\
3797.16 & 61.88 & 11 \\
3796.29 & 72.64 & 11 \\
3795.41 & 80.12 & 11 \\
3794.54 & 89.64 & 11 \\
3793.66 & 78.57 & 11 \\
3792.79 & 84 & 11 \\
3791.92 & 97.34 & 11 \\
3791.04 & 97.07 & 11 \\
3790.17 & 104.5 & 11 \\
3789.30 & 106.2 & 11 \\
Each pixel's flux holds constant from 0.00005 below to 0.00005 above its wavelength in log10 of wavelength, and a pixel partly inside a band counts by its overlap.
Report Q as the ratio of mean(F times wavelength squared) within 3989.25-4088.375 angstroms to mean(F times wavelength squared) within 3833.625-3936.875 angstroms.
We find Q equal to 1.6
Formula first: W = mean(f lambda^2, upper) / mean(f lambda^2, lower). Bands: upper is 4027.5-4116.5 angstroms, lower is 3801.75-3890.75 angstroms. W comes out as 1.60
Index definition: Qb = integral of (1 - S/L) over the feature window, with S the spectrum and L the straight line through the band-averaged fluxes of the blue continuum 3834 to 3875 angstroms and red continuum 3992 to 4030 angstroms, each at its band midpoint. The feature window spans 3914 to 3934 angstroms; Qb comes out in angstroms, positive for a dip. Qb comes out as 2.95 angstroms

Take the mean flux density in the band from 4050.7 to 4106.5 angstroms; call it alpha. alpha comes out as 143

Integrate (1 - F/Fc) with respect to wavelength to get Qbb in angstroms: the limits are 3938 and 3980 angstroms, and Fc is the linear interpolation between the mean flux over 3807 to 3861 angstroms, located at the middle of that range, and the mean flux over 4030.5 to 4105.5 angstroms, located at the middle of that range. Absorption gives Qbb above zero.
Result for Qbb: 7.4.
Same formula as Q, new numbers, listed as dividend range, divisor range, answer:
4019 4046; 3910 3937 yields 1.56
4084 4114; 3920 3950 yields 1.33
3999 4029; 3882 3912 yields 1.54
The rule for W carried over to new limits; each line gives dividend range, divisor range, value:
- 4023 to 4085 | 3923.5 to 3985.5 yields 1.62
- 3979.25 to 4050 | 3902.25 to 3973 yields 1.50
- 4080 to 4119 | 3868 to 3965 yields 1.32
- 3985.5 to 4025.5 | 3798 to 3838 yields 1.81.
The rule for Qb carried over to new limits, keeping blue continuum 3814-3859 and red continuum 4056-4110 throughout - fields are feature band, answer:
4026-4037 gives -2.3 angstroms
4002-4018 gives -4.0 angstroms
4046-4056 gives -1.7 angstroms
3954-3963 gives 0.4 angstroms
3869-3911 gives -1.3 angstroms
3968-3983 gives 3.7 angstroms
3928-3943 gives 3.7 angstroms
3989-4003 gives -2.2 angstroms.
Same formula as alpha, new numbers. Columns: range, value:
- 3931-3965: 105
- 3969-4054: 144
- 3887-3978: 105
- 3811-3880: 104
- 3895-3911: 119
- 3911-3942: 107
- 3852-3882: 117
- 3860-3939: 110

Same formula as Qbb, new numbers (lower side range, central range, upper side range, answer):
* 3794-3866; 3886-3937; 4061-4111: 0.91 angstroms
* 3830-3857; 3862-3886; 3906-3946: -3.56 angstroms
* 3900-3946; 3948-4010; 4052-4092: 3.78 angstroms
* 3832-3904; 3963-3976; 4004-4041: 6.76 angstroms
